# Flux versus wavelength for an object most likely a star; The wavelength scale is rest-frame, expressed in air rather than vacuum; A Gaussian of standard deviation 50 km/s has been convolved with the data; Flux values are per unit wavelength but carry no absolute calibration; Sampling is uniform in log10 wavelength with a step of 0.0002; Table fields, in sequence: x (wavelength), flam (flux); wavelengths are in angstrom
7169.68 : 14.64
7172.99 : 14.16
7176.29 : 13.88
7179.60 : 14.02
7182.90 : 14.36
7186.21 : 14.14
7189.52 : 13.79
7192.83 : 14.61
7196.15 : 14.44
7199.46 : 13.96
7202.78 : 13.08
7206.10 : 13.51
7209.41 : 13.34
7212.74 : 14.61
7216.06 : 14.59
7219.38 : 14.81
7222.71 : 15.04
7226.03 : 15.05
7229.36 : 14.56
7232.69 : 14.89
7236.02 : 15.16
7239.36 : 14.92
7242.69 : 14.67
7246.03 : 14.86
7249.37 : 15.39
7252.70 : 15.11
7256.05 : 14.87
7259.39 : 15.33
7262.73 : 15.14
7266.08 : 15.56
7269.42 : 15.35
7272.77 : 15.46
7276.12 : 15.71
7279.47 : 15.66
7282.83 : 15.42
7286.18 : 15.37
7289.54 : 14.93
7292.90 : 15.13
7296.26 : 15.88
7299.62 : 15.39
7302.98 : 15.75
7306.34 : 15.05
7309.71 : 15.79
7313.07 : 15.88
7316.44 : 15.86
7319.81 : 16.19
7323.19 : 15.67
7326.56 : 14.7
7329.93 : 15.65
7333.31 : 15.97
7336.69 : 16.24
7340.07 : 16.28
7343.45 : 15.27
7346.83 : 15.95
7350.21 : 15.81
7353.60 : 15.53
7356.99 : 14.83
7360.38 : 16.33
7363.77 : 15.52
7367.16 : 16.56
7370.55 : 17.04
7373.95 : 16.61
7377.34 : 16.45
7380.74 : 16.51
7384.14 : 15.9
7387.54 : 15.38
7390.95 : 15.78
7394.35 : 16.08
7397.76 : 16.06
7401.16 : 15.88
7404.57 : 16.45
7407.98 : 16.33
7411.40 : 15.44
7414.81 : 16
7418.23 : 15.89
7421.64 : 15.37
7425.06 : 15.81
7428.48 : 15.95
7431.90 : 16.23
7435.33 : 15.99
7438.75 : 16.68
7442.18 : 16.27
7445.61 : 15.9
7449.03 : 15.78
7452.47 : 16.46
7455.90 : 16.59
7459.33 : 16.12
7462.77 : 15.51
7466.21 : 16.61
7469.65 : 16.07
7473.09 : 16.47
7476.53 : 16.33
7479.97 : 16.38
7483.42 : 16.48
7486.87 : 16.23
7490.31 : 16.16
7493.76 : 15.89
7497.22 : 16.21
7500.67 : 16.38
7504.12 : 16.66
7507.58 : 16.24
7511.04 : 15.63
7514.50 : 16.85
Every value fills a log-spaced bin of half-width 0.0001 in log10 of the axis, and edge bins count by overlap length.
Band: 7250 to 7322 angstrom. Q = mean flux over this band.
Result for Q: 15.5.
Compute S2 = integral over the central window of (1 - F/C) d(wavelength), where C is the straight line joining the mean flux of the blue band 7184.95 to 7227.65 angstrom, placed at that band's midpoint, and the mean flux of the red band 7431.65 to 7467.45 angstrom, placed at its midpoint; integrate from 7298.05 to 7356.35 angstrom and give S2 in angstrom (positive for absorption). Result -1.9 angstrom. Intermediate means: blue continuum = 14.2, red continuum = 16.2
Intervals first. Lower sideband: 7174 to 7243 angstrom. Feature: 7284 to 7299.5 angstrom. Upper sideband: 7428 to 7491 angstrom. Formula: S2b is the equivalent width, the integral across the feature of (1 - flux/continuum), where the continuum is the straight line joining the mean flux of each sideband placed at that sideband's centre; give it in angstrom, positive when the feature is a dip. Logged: -0.38 angstrom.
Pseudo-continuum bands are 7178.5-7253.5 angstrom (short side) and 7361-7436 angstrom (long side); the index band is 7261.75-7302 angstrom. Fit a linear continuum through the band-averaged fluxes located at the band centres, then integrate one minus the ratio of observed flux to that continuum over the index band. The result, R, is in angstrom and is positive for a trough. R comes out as -1.0 angstrom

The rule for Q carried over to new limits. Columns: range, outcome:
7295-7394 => 15.9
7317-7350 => 15.8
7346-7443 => 16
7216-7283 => 15.1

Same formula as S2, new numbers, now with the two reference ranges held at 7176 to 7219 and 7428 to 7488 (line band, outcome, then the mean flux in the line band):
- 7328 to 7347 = -0.81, 15.9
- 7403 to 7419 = -0.19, 16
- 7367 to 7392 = -1.13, 16.3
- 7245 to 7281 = -1.77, 15.3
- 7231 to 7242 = -0.44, 15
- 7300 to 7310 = -0.35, 15.5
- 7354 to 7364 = -0.10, 15.6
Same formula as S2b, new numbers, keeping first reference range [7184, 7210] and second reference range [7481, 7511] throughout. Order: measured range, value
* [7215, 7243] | -1.4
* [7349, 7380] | -1.8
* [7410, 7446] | -0.6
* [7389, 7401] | -0.4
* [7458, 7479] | -0.2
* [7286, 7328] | -2.2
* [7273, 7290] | -1.1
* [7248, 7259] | -0.6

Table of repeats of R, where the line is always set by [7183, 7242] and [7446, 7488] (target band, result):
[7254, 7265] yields -0.30 angstrom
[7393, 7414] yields -0.34 angstrom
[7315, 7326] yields -0.44 angstrom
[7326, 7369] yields -1.13 angstrom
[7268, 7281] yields -0.62 angstrom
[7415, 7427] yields 0.13 angstrom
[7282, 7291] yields -0.18 angstrom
